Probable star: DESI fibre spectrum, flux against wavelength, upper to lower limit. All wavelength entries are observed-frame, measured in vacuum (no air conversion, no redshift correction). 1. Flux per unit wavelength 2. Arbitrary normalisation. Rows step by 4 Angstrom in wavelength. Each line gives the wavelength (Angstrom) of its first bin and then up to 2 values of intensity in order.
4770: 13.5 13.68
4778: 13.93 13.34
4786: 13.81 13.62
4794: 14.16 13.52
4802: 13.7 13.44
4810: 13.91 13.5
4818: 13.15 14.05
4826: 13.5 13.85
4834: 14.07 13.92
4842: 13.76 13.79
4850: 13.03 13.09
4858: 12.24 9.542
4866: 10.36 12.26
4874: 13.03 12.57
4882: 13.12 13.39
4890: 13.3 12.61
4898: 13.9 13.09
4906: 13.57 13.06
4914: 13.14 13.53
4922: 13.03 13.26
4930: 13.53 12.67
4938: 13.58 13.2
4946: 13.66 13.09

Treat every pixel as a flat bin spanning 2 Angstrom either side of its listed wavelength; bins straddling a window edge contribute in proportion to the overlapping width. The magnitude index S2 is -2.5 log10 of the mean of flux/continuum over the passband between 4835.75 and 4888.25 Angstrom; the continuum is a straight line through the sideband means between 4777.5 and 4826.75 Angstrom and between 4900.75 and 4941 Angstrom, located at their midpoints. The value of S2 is 0.07 mag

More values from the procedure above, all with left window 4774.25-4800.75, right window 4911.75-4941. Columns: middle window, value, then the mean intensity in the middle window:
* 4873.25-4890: 0.03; 13.1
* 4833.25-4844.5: -0.03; 13.9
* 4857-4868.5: 0.25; 10.6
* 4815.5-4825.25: 0.00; 13.6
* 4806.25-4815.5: 0.00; 13.7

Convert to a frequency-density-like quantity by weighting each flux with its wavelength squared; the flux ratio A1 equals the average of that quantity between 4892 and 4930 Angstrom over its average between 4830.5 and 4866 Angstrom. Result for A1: 1.06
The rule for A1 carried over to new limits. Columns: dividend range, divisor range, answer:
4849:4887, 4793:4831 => 0.92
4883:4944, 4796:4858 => 1.01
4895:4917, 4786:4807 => 1.02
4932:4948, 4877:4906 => 1.03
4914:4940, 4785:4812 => 1.02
